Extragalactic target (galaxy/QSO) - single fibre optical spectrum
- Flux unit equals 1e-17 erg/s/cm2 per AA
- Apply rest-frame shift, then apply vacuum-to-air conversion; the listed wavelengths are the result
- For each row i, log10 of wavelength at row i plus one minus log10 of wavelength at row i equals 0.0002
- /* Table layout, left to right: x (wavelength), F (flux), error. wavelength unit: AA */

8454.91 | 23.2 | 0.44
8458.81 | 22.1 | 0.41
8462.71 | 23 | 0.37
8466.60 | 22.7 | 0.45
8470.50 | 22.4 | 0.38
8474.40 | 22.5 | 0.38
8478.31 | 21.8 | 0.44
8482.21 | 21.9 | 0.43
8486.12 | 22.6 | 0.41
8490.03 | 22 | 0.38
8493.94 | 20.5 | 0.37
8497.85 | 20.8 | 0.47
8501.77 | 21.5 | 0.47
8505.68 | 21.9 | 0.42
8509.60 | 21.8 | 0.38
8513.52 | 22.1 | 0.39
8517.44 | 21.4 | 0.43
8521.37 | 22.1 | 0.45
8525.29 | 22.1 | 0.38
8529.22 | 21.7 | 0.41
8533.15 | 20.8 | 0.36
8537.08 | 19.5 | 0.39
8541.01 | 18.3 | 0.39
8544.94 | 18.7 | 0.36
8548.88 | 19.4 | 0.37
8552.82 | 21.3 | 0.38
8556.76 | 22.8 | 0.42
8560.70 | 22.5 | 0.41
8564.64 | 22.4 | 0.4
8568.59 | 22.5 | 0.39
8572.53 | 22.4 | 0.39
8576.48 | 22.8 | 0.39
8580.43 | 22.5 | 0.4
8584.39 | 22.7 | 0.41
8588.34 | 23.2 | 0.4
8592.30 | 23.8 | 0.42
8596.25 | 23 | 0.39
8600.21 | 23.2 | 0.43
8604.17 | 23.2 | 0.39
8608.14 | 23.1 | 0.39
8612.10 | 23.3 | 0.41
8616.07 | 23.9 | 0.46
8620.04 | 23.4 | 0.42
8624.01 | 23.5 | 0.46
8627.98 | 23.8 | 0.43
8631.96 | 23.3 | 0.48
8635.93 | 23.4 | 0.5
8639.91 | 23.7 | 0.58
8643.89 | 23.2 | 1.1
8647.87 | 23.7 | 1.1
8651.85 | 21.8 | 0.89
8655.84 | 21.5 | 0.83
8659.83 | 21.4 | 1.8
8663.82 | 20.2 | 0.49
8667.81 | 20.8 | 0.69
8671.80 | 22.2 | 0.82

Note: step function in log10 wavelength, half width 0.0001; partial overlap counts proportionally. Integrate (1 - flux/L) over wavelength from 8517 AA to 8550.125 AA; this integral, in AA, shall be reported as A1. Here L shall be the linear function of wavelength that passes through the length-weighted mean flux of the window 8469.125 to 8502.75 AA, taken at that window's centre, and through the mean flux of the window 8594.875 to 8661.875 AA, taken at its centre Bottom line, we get 2.7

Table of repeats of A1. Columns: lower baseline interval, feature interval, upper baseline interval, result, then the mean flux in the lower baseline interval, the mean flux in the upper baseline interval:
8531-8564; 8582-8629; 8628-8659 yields -2.9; 20.5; 22.9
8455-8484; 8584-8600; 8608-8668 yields -0.4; 22.4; 22.8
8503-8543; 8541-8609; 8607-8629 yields 0.8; 21.2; 23.5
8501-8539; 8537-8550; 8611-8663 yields 1.7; 21.5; 23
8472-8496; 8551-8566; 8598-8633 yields 0.3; 21.9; 23.4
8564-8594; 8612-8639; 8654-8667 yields -2.2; 22.8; 21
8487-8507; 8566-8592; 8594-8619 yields 0.1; 21.4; 23.3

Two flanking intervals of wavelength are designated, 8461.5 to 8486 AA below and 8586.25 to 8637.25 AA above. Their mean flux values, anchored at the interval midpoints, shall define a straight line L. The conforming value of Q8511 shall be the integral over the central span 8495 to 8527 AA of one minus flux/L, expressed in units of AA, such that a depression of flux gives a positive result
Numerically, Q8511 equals 1.4 AA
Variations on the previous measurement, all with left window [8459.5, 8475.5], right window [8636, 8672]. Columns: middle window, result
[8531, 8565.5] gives 2.8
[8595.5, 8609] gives -0.5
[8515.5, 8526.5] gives 0.3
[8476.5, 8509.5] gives 1.3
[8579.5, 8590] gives -0.2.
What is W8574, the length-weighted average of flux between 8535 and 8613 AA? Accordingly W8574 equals 22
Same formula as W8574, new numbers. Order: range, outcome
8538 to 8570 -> 20.9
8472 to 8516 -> 21.8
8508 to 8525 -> 21.9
